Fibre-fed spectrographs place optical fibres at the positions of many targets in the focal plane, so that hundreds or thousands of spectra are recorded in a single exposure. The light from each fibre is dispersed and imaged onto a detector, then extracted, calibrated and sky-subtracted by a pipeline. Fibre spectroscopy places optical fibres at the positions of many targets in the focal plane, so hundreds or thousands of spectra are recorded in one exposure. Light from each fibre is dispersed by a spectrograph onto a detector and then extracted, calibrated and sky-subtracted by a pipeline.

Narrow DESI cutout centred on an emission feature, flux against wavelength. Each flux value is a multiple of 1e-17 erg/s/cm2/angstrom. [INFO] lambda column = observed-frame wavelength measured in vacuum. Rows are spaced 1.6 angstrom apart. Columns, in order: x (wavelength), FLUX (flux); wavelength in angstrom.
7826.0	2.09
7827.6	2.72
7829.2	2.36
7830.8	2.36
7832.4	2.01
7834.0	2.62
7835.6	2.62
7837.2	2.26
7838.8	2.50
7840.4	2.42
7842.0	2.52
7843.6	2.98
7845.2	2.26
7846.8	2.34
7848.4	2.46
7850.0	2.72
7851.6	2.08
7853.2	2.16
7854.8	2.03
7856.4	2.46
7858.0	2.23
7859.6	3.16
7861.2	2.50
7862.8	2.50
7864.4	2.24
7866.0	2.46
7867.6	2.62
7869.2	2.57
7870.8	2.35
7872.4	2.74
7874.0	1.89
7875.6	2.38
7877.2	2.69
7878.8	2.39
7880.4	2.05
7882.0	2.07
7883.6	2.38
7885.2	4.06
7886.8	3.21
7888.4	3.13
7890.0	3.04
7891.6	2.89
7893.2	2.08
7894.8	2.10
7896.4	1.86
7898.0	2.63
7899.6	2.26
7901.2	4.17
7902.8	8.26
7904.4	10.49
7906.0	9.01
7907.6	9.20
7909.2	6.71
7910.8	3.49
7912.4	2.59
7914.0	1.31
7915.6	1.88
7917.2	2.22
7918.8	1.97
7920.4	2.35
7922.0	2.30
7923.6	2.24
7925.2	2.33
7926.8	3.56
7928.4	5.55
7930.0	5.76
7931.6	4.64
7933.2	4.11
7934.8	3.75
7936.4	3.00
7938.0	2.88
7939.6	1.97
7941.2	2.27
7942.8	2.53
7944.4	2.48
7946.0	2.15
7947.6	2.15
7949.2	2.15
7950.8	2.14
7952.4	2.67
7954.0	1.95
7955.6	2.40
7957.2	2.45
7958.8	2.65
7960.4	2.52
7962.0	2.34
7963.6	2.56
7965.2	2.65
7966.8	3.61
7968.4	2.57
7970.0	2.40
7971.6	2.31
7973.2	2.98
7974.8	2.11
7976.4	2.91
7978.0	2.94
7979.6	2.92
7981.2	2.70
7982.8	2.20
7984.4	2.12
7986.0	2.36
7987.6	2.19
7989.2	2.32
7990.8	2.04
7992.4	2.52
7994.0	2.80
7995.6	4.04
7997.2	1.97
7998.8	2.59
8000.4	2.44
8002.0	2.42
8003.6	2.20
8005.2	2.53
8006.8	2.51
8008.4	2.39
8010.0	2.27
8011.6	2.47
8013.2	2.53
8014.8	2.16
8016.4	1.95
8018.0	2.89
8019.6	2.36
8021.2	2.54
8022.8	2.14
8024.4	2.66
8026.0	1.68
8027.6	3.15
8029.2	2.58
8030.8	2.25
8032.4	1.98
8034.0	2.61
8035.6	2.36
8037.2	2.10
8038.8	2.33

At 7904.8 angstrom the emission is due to H-alpha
